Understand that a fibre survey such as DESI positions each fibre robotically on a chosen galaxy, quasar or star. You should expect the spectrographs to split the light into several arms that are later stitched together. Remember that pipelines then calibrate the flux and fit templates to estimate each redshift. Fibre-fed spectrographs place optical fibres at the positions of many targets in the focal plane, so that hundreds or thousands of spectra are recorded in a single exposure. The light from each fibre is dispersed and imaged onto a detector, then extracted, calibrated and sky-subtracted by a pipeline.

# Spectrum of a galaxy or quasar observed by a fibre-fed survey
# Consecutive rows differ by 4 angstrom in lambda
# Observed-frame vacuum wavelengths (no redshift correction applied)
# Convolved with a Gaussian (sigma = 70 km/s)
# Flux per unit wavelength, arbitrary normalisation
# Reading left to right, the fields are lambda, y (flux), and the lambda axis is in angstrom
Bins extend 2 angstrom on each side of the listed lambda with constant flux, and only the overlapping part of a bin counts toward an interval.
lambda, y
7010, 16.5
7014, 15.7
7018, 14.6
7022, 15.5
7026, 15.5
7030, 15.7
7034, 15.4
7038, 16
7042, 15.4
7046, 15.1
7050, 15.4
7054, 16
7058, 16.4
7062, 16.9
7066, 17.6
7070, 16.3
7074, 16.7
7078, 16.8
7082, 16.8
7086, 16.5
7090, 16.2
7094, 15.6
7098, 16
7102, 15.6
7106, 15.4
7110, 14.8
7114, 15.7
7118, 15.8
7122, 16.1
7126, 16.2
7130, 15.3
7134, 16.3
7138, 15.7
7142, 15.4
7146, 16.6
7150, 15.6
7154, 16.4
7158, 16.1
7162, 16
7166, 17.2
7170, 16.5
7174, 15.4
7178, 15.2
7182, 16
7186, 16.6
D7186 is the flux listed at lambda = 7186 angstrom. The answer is 16.6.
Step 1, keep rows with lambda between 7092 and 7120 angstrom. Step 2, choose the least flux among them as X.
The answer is 14.8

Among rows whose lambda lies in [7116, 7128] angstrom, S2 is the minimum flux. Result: 15.8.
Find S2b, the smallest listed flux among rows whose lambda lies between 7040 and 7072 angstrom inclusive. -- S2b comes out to 15.1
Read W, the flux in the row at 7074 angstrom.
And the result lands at 16.7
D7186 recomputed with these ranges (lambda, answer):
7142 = 15.4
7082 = 16.8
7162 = 16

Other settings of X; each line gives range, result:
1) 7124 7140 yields 15.3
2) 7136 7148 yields 15.4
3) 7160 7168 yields 16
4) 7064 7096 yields 15.6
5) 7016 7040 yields 14.6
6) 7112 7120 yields 15.7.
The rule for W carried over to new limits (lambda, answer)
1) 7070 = 16.3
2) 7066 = 17.6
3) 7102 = 15.6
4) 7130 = 15.3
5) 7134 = 16.3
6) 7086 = 16.5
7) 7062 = 16.9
